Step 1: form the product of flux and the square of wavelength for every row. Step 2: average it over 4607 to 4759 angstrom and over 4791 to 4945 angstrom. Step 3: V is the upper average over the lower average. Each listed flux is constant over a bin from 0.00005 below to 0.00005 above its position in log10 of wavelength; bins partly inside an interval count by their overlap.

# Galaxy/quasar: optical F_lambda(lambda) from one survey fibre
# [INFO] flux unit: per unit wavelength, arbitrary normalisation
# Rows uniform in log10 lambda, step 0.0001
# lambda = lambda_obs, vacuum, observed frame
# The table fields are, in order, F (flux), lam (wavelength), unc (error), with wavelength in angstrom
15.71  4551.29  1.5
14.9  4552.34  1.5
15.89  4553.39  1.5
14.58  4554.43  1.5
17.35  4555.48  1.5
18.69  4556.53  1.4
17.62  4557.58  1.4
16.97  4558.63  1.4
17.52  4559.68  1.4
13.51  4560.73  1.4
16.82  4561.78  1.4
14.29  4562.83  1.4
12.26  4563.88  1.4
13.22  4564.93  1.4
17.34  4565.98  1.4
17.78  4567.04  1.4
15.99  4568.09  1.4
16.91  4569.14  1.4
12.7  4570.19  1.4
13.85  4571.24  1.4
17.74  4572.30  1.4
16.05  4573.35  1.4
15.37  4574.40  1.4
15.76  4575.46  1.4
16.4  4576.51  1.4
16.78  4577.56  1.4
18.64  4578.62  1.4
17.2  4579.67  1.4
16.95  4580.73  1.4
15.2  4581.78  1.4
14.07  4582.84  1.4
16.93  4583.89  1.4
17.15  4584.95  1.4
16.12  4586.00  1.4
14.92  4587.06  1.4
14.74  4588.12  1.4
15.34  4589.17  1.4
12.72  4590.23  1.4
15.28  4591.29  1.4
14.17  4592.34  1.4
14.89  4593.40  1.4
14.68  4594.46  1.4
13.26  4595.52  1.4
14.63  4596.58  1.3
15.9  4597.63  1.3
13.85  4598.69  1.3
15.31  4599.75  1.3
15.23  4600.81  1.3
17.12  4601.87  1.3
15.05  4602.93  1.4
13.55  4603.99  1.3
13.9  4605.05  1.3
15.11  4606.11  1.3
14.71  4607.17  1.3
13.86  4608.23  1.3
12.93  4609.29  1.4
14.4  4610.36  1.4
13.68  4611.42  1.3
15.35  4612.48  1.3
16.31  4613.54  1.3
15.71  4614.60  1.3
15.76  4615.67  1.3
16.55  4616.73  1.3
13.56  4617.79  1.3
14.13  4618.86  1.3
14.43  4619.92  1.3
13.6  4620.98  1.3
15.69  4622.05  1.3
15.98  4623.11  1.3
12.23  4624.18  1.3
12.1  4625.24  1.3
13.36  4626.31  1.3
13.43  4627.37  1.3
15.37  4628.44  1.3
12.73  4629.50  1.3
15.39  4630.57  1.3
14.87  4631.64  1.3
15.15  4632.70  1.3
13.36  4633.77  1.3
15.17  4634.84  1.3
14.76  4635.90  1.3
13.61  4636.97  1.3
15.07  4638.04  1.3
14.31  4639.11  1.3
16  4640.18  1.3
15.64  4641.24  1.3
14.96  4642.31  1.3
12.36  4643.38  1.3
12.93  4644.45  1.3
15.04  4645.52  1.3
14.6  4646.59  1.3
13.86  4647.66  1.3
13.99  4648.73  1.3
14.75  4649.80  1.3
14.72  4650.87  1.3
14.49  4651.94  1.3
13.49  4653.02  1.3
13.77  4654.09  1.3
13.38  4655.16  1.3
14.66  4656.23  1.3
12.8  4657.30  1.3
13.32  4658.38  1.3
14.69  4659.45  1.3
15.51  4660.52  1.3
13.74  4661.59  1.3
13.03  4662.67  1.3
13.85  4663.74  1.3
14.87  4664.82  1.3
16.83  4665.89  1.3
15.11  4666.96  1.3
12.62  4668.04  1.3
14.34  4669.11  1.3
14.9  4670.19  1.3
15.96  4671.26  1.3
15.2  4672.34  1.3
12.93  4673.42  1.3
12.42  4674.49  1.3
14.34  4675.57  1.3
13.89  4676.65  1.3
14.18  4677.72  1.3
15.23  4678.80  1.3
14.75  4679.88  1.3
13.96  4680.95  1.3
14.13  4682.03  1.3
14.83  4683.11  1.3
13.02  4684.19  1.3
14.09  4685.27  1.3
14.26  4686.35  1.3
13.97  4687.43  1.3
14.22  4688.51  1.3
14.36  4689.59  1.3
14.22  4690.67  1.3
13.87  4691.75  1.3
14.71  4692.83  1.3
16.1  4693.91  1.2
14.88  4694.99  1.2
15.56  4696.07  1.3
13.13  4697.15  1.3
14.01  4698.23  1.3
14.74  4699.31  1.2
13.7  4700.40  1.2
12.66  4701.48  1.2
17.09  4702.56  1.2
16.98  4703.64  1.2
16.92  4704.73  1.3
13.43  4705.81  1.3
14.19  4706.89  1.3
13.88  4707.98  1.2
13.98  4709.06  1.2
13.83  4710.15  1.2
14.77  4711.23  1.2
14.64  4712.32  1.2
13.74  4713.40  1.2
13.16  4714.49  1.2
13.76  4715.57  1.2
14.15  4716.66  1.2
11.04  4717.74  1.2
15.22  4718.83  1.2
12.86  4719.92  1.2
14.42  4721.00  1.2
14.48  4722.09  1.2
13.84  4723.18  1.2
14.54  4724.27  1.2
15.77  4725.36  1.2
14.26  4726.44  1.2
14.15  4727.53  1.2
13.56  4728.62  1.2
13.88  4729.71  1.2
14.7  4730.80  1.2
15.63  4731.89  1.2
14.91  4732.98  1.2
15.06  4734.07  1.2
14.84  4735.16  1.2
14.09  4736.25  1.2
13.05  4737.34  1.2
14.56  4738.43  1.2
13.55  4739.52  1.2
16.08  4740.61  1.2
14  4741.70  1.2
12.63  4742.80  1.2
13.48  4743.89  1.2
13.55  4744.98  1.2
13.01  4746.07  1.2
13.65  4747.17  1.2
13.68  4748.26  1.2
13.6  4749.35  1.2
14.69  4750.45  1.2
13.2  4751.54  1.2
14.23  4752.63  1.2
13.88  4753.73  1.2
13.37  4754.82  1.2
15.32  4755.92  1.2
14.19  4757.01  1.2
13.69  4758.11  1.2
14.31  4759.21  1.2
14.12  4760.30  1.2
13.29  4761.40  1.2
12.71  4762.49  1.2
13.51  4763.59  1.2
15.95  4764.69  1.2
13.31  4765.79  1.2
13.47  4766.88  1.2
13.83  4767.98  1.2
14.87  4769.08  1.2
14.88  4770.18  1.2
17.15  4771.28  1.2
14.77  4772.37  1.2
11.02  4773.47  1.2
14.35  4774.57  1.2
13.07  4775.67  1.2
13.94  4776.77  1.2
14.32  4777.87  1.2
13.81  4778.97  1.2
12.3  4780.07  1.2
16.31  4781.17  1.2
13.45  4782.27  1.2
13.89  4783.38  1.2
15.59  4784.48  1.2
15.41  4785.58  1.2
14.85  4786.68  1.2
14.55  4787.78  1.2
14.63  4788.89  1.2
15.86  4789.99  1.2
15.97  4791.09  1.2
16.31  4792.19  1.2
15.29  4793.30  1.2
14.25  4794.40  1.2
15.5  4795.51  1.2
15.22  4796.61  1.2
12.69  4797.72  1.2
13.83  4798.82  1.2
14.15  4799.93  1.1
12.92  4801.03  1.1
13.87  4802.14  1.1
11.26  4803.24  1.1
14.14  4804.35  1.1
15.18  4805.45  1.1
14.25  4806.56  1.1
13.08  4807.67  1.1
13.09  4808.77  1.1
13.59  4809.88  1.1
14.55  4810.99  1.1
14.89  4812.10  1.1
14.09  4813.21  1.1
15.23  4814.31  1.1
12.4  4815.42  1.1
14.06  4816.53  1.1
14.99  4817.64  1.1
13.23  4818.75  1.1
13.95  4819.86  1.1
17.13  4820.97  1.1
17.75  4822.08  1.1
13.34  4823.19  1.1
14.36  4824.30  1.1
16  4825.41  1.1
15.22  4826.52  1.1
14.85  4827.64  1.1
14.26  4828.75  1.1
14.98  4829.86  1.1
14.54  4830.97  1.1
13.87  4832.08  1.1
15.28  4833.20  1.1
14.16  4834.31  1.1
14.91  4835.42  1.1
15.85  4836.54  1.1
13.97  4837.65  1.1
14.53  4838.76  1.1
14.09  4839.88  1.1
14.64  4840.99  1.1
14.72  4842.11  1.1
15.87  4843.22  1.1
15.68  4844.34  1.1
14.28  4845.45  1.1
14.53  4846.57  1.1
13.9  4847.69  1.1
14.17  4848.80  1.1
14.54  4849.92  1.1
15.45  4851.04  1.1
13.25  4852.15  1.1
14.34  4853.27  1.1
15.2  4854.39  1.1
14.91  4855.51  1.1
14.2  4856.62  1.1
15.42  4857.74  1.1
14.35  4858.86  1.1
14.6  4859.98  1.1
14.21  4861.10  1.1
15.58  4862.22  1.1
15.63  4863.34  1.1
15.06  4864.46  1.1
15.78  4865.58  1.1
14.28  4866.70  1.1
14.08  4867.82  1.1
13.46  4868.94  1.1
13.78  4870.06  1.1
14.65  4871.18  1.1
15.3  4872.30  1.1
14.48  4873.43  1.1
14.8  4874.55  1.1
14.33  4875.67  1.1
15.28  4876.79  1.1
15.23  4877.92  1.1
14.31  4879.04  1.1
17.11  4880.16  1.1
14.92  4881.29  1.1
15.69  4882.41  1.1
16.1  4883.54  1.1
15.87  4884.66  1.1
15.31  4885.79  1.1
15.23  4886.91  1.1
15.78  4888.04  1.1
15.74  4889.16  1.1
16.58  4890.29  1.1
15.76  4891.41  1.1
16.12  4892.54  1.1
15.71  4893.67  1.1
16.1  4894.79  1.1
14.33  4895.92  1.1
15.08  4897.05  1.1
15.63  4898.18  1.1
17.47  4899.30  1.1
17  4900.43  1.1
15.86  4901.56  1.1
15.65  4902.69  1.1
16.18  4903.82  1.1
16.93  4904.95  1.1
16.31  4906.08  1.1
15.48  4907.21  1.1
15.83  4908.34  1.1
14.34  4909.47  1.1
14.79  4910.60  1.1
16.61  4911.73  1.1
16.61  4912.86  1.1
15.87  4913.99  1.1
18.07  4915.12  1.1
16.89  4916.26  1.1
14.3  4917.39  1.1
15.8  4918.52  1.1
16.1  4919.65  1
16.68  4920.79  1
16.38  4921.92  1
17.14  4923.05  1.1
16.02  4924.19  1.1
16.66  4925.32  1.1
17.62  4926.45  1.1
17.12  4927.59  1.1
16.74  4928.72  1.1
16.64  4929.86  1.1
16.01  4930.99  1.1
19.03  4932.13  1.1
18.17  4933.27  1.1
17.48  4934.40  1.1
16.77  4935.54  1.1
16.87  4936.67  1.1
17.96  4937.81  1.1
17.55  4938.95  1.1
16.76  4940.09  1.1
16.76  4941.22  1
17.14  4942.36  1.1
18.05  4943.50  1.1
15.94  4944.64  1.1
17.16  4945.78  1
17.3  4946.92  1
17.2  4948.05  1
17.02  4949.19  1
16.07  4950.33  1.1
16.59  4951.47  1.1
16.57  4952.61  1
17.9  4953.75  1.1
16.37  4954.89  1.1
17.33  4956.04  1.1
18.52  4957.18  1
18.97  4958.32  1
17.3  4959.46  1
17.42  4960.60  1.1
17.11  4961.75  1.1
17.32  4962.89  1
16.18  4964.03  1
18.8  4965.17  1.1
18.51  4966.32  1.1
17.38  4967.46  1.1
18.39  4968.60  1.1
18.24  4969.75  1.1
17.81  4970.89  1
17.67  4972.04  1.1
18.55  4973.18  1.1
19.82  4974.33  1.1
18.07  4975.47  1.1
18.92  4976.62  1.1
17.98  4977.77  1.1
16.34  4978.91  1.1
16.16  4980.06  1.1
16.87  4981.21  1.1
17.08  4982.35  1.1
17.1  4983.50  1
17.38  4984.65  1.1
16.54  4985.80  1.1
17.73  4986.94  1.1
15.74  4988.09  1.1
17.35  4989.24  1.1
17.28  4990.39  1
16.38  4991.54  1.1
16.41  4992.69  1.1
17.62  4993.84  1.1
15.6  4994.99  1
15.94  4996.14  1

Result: 1.16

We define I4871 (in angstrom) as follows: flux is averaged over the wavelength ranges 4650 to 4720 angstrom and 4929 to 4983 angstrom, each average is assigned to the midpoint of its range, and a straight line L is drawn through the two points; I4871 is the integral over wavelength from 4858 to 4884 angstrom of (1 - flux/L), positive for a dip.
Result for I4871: 2.4 angstrom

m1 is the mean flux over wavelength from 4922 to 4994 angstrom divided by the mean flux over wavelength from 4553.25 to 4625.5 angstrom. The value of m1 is 1.13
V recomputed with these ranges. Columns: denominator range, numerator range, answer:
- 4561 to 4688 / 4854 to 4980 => 1.26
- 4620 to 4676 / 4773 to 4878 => 1.10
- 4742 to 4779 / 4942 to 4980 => 1.37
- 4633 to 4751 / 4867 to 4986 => 1.28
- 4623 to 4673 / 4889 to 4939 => 1.28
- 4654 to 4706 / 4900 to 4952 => 1.28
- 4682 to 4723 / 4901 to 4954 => 1.28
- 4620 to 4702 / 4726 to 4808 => 1.04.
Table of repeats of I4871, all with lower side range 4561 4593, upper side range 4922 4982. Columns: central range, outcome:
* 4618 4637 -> 1.98 angstrom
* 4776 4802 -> 3.23 angstrom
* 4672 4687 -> 1.88 angstrom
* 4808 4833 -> 3.28 angstrom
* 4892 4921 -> 2.00 angstrom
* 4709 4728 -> 2.62 angstrom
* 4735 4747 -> 1.85 angstrom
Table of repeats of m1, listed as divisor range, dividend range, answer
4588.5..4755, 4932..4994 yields 1.21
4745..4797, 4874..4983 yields 1.17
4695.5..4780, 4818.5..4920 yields 1.08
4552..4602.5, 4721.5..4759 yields 0.90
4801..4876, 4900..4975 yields 1.17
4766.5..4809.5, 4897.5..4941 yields 1.16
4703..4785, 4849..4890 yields 1.06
